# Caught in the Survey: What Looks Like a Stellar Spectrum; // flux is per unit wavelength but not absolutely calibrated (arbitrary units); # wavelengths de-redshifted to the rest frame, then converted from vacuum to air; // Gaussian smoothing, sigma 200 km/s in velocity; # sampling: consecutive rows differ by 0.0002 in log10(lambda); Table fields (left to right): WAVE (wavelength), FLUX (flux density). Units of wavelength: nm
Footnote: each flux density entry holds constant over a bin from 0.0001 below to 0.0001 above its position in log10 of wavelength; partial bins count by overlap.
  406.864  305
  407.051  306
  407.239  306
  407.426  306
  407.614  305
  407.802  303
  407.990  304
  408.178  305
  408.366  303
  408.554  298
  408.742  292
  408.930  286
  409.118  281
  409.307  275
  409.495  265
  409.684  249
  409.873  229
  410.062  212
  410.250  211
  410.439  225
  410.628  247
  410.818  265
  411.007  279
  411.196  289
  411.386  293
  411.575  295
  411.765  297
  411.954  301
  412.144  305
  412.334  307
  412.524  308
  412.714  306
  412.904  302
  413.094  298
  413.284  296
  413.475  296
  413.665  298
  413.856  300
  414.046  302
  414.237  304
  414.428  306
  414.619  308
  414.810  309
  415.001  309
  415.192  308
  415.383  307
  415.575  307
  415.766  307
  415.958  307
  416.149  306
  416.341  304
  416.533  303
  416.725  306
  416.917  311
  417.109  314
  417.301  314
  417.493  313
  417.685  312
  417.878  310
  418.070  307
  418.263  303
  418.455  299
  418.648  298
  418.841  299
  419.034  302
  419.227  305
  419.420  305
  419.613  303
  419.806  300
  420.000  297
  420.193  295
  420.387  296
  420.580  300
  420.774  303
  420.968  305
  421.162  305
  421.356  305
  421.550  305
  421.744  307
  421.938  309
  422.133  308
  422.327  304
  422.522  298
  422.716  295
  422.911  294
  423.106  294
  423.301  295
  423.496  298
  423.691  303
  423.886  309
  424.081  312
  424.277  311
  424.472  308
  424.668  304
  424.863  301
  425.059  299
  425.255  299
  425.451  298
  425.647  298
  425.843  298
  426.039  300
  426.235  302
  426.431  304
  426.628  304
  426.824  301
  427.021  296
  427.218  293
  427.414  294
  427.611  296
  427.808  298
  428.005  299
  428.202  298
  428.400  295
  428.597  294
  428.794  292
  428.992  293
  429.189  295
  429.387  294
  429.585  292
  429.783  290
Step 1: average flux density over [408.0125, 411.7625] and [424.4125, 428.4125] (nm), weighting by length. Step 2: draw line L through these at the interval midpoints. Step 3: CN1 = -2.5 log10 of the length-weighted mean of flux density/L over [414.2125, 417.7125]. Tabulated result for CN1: -0.10 mag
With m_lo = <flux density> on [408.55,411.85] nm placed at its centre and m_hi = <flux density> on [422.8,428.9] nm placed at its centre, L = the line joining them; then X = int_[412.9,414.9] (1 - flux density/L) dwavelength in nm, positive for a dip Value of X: -0.21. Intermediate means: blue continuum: 265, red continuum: 300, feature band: 302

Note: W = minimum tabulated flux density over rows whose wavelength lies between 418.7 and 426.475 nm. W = 294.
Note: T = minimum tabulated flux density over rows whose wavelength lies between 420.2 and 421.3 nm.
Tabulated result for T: 296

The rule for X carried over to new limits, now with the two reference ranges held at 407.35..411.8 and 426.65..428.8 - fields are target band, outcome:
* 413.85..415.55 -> -0.152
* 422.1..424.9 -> -0.102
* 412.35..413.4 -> -0.088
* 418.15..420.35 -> -0.107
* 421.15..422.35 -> -0.070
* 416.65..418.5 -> -0.160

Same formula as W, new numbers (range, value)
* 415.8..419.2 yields 298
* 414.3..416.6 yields 303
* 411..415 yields 279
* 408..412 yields 211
